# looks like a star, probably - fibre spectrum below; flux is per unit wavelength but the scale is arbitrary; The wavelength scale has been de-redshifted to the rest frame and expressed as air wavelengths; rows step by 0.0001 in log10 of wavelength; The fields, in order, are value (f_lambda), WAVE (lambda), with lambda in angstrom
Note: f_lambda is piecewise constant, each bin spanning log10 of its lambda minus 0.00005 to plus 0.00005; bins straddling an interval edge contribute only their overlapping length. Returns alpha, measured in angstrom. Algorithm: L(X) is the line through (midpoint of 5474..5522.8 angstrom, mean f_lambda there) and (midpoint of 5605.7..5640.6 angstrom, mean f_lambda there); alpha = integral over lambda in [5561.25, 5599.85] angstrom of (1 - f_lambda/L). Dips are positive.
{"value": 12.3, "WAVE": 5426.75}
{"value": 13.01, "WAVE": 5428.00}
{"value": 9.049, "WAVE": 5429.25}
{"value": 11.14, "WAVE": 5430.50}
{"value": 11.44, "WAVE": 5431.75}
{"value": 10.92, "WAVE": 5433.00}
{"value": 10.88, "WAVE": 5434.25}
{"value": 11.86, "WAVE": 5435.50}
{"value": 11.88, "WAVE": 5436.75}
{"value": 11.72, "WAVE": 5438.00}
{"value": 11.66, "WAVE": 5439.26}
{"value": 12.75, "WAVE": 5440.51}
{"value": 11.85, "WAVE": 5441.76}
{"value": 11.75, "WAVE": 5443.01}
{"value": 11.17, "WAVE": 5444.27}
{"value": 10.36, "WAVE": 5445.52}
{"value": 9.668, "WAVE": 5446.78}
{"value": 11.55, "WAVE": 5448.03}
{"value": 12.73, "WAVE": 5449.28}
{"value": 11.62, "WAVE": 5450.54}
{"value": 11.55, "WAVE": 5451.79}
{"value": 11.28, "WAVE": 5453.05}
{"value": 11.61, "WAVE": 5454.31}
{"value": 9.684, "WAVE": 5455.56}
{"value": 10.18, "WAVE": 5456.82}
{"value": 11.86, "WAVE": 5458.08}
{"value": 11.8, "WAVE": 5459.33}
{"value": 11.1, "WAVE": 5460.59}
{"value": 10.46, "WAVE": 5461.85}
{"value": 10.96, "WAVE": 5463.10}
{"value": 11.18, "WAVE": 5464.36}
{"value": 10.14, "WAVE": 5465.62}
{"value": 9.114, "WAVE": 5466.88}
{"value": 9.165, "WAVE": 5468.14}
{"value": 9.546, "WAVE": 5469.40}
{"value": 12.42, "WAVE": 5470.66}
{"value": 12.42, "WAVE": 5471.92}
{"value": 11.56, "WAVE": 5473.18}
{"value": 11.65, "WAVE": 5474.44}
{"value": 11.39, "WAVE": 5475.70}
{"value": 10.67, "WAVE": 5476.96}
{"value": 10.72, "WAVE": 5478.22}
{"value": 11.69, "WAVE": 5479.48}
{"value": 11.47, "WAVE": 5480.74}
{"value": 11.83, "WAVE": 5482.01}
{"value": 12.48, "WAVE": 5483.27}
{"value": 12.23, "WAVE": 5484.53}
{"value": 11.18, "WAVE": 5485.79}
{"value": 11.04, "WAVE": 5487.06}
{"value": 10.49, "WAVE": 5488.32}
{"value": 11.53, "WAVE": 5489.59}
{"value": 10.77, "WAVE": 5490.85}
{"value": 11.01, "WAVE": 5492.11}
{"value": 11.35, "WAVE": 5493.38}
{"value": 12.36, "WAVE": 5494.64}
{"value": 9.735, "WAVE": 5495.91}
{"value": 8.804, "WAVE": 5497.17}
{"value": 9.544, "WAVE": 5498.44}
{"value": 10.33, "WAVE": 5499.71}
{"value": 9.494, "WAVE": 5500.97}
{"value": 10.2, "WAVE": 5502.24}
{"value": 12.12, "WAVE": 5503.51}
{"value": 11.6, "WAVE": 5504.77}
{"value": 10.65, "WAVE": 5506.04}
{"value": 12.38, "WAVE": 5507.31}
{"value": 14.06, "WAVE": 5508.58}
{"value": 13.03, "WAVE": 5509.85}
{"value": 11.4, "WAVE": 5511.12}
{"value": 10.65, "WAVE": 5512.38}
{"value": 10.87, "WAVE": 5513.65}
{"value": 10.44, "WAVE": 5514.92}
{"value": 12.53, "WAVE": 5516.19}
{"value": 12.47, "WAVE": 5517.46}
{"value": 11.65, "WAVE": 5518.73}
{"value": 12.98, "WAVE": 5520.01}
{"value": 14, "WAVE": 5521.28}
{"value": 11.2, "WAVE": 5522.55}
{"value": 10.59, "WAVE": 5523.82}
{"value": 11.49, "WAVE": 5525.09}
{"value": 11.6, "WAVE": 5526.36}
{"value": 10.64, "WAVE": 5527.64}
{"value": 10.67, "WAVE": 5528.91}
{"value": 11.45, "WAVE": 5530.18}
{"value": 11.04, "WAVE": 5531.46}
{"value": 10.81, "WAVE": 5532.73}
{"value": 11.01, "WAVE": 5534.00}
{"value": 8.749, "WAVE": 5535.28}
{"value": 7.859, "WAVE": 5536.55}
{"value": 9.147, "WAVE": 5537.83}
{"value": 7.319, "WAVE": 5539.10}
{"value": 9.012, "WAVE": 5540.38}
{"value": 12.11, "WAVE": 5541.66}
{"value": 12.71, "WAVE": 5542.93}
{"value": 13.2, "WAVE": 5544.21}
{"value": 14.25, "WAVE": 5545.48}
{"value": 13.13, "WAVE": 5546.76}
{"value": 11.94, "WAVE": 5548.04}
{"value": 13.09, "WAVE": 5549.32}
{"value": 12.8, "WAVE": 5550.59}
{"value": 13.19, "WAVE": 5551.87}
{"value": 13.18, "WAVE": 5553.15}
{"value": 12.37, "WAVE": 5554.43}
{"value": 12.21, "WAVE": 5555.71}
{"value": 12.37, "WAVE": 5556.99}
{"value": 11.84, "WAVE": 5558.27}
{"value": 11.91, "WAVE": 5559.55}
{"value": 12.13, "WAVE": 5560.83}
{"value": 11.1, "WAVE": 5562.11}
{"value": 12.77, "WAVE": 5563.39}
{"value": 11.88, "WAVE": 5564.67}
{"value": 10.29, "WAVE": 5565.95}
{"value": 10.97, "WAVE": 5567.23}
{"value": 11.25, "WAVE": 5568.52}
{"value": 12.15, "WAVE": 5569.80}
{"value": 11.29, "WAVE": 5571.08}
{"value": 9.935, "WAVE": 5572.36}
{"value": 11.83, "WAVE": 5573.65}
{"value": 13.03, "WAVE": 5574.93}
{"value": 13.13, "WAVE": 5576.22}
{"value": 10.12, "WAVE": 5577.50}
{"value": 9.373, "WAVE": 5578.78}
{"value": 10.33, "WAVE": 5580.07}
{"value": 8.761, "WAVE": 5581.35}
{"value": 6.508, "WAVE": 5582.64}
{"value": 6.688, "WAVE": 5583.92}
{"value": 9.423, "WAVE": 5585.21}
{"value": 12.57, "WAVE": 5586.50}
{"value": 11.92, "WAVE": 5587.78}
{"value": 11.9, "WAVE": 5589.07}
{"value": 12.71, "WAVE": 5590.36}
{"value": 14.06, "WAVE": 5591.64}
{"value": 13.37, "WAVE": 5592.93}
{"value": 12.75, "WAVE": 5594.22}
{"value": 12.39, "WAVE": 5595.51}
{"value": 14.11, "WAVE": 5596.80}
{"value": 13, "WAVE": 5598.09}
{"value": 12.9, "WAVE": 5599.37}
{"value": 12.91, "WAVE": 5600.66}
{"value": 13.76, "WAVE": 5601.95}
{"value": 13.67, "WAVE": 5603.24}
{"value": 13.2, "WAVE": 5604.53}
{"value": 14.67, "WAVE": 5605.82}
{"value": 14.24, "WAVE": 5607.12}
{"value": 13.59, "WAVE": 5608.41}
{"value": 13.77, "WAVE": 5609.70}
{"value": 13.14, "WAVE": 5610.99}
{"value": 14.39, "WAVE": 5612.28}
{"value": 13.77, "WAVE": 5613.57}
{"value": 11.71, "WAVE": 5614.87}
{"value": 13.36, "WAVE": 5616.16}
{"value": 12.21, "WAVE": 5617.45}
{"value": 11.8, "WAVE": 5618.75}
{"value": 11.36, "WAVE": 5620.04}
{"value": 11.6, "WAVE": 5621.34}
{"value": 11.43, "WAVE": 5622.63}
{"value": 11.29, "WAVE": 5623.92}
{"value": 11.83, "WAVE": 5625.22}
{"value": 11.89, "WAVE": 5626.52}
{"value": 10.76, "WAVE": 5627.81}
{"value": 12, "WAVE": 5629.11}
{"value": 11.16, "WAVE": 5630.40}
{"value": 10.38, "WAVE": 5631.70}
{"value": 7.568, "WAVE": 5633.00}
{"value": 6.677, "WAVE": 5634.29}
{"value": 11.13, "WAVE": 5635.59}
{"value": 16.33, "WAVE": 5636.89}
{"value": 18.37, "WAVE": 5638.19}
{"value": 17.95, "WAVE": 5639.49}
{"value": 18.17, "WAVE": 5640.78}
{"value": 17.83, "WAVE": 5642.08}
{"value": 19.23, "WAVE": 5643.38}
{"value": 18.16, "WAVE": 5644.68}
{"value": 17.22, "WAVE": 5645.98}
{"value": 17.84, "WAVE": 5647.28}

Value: 2.40 angstrom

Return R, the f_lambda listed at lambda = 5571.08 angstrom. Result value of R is 11.29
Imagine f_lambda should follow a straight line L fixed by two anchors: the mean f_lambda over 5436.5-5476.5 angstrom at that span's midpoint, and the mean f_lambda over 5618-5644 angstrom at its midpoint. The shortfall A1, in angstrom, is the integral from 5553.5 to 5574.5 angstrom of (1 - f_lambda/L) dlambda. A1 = 0.98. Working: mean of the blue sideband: 11.2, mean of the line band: 11.7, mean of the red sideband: 12.9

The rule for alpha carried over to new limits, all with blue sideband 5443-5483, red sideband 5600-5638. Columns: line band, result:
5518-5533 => 0.05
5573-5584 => 1.70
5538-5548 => 0.13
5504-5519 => -0.46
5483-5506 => 0.92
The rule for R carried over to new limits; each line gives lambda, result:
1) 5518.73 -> 11.65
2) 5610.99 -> 13.14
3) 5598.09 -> 13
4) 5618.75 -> 11.8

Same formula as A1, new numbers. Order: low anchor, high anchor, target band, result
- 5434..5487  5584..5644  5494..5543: 3.8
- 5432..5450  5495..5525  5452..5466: 0.6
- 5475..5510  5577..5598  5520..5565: -1.7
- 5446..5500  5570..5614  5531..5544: 1.7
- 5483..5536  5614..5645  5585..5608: -0.9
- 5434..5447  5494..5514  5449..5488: 0.5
